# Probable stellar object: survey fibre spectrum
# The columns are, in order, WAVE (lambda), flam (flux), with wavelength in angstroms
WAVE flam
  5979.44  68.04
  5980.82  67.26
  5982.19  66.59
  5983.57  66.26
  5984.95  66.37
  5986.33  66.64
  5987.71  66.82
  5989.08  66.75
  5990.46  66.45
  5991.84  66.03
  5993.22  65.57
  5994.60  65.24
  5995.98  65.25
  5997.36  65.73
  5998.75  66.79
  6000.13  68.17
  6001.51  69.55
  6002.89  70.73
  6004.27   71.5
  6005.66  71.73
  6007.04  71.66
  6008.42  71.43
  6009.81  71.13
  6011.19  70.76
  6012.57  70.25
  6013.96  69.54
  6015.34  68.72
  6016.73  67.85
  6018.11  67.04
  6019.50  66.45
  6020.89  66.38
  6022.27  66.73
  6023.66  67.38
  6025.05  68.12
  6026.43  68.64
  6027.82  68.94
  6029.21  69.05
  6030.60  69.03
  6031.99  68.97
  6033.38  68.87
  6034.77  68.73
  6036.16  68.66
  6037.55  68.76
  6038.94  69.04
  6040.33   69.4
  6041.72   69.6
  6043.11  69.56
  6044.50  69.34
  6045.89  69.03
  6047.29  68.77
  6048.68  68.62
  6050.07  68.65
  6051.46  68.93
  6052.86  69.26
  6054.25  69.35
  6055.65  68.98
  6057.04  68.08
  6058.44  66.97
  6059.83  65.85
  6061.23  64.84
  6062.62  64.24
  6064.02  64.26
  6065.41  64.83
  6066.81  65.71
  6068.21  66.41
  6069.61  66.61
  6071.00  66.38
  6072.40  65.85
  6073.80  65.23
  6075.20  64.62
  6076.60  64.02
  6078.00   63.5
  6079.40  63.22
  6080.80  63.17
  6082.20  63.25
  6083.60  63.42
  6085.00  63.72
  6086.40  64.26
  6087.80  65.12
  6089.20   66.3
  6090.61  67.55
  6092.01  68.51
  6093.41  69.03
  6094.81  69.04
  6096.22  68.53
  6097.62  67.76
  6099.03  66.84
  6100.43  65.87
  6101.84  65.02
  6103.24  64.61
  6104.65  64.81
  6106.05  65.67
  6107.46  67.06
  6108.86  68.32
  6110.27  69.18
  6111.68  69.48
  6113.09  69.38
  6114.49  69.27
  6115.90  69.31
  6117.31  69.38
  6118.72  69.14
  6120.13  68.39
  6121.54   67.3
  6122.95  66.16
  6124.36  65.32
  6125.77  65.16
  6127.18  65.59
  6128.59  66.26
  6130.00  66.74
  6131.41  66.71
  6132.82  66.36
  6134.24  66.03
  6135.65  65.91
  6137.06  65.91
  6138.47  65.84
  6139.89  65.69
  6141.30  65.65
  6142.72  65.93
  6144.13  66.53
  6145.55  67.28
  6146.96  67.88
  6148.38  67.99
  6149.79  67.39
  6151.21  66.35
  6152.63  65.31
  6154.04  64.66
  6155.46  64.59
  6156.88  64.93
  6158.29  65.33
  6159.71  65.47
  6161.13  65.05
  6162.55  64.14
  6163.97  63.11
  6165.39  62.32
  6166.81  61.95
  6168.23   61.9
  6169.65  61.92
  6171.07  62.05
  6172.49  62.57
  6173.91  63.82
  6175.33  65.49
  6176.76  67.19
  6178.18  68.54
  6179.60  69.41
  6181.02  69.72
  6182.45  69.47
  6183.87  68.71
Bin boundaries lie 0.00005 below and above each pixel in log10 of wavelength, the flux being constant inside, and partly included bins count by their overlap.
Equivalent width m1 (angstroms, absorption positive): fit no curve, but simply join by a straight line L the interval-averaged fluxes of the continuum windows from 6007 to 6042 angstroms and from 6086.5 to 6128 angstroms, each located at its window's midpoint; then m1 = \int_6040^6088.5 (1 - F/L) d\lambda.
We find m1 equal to 1.2 angstroms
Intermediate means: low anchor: 68.8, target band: 66.4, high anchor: 67.3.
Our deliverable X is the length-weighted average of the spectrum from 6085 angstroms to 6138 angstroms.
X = 67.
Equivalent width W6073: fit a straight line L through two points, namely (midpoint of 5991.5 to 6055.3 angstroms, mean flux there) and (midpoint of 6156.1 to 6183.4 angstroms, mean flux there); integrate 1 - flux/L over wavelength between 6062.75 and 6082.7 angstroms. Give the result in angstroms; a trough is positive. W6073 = 0.8 angstroms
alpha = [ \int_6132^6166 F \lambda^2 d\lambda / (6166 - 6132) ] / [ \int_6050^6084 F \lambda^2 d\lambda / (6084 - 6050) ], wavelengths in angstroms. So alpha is 1.0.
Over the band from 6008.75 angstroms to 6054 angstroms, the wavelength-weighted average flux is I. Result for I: 68.8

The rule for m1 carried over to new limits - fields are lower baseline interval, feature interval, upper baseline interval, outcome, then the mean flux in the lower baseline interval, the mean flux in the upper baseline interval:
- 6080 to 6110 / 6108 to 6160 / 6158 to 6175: -1.8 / 66.1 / 63.3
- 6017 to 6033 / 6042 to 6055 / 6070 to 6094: -0.5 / 67.9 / 65.1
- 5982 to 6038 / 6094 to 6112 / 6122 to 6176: -0.2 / 68.2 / 65.2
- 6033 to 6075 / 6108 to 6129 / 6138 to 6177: -0.6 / 67.6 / 64.9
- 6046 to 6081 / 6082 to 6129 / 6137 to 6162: -0.5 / 66.3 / 66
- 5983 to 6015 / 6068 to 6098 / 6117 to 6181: 0.5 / 68.3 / 65.7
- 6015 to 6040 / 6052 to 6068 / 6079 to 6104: 0.1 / 68.2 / 65.9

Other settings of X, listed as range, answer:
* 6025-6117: 67.1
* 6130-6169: 65.4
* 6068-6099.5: 65.7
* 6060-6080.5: 65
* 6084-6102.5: 66.7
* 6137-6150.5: 66.6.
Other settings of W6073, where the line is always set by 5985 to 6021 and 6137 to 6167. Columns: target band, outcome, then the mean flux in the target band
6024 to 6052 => -0.6 angstroms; 68.9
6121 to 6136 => -0.1 angstroms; 66.1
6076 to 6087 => 0.5 angstroms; 63.6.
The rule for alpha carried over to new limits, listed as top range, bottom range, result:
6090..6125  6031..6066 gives 1.01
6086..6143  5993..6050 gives 1.00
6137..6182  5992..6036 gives 1.00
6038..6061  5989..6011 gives 1.02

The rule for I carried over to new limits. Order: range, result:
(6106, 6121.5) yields 68.6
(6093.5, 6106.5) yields 66.6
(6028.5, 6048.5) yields 69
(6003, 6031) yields 69.1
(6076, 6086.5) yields 63.5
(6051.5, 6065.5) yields 66.9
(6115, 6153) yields 66.7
